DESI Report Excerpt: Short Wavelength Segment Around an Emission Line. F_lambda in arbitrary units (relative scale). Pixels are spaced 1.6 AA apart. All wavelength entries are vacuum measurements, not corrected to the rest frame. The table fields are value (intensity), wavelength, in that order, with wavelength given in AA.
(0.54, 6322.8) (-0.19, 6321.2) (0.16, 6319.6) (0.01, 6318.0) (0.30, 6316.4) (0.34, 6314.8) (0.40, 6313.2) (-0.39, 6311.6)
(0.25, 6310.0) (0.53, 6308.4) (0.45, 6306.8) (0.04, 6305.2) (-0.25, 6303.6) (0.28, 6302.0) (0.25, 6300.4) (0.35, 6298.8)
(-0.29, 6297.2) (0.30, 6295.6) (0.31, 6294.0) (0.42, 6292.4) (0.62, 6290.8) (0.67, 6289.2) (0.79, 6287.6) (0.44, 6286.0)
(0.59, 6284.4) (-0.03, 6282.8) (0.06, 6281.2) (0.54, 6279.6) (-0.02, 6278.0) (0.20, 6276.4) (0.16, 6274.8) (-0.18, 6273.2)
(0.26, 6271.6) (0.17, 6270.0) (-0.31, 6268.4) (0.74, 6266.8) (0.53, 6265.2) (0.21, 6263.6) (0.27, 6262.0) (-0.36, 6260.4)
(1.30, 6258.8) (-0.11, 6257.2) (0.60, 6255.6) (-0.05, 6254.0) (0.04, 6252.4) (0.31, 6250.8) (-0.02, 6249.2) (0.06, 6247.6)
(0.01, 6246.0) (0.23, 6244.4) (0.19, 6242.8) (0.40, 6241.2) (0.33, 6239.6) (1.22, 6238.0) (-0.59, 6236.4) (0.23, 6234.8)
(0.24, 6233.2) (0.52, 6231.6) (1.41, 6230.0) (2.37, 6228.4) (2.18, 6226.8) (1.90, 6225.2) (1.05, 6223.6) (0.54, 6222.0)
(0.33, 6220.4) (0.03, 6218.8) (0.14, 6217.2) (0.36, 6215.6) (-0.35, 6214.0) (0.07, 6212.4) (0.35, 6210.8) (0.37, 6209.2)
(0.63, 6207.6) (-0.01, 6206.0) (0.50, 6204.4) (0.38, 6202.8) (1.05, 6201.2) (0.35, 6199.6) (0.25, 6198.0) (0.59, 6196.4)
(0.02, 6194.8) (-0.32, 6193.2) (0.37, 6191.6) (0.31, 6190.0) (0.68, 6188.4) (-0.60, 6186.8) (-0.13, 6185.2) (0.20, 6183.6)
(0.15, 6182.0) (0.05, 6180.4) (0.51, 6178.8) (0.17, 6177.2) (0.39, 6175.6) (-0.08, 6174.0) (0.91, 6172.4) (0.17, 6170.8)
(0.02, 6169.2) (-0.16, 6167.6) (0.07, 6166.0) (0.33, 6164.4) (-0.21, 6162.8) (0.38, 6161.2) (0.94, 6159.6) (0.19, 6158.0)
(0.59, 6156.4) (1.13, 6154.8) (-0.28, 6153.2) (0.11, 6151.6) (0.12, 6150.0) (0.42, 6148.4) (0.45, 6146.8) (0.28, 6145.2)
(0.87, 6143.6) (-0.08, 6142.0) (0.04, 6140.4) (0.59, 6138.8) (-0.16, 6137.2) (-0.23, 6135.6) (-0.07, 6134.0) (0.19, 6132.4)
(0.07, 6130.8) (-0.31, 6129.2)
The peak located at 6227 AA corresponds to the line [O II]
